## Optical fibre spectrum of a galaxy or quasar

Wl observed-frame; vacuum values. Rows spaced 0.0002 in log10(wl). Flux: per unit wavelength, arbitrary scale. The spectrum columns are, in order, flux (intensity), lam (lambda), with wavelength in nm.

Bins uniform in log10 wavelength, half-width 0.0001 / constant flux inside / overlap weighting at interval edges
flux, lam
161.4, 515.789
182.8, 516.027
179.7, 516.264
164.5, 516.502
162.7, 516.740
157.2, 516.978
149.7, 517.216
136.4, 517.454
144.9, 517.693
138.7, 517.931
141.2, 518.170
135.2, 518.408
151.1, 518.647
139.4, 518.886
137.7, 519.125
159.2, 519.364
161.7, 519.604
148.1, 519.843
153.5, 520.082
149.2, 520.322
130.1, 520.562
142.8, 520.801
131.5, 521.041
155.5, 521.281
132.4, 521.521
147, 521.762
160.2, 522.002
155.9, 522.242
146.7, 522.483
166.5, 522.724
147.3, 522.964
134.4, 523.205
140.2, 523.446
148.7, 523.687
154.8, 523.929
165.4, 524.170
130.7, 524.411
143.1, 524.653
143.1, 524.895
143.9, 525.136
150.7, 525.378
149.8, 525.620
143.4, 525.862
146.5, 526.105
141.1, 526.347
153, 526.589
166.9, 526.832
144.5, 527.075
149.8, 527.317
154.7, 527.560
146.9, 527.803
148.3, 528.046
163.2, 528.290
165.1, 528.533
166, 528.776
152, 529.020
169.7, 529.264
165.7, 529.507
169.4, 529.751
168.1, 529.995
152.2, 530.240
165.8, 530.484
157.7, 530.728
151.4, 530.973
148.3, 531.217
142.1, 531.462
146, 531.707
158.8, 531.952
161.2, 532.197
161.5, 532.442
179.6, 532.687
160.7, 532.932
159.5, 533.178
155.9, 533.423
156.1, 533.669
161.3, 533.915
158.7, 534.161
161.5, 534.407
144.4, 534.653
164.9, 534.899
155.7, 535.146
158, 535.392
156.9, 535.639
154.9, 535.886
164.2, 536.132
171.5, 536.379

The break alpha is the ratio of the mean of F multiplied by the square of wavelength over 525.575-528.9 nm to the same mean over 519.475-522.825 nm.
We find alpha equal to 1.1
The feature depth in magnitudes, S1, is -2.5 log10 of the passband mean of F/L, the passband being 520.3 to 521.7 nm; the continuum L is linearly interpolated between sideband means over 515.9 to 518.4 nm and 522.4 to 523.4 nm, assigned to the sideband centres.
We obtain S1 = 0.08 mag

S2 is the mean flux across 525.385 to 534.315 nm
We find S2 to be 157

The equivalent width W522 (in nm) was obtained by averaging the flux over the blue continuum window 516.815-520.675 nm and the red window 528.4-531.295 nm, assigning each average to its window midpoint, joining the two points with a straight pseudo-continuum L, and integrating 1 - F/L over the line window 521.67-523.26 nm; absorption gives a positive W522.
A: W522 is -0.01 nm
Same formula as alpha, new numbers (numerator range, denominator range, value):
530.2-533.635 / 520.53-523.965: 1.11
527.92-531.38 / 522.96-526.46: 1.12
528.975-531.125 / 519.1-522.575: 1.13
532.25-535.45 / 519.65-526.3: 1.13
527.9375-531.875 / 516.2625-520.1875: 1.10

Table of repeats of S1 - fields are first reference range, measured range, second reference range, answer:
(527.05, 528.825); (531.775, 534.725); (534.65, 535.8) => -0.024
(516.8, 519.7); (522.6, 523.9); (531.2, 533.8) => 0.017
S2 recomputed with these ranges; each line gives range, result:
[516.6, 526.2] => 147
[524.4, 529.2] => 151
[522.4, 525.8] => 147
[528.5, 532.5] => 159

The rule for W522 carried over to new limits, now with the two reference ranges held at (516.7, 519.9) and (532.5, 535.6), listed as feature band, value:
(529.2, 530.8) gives -0.08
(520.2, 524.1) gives 0.09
